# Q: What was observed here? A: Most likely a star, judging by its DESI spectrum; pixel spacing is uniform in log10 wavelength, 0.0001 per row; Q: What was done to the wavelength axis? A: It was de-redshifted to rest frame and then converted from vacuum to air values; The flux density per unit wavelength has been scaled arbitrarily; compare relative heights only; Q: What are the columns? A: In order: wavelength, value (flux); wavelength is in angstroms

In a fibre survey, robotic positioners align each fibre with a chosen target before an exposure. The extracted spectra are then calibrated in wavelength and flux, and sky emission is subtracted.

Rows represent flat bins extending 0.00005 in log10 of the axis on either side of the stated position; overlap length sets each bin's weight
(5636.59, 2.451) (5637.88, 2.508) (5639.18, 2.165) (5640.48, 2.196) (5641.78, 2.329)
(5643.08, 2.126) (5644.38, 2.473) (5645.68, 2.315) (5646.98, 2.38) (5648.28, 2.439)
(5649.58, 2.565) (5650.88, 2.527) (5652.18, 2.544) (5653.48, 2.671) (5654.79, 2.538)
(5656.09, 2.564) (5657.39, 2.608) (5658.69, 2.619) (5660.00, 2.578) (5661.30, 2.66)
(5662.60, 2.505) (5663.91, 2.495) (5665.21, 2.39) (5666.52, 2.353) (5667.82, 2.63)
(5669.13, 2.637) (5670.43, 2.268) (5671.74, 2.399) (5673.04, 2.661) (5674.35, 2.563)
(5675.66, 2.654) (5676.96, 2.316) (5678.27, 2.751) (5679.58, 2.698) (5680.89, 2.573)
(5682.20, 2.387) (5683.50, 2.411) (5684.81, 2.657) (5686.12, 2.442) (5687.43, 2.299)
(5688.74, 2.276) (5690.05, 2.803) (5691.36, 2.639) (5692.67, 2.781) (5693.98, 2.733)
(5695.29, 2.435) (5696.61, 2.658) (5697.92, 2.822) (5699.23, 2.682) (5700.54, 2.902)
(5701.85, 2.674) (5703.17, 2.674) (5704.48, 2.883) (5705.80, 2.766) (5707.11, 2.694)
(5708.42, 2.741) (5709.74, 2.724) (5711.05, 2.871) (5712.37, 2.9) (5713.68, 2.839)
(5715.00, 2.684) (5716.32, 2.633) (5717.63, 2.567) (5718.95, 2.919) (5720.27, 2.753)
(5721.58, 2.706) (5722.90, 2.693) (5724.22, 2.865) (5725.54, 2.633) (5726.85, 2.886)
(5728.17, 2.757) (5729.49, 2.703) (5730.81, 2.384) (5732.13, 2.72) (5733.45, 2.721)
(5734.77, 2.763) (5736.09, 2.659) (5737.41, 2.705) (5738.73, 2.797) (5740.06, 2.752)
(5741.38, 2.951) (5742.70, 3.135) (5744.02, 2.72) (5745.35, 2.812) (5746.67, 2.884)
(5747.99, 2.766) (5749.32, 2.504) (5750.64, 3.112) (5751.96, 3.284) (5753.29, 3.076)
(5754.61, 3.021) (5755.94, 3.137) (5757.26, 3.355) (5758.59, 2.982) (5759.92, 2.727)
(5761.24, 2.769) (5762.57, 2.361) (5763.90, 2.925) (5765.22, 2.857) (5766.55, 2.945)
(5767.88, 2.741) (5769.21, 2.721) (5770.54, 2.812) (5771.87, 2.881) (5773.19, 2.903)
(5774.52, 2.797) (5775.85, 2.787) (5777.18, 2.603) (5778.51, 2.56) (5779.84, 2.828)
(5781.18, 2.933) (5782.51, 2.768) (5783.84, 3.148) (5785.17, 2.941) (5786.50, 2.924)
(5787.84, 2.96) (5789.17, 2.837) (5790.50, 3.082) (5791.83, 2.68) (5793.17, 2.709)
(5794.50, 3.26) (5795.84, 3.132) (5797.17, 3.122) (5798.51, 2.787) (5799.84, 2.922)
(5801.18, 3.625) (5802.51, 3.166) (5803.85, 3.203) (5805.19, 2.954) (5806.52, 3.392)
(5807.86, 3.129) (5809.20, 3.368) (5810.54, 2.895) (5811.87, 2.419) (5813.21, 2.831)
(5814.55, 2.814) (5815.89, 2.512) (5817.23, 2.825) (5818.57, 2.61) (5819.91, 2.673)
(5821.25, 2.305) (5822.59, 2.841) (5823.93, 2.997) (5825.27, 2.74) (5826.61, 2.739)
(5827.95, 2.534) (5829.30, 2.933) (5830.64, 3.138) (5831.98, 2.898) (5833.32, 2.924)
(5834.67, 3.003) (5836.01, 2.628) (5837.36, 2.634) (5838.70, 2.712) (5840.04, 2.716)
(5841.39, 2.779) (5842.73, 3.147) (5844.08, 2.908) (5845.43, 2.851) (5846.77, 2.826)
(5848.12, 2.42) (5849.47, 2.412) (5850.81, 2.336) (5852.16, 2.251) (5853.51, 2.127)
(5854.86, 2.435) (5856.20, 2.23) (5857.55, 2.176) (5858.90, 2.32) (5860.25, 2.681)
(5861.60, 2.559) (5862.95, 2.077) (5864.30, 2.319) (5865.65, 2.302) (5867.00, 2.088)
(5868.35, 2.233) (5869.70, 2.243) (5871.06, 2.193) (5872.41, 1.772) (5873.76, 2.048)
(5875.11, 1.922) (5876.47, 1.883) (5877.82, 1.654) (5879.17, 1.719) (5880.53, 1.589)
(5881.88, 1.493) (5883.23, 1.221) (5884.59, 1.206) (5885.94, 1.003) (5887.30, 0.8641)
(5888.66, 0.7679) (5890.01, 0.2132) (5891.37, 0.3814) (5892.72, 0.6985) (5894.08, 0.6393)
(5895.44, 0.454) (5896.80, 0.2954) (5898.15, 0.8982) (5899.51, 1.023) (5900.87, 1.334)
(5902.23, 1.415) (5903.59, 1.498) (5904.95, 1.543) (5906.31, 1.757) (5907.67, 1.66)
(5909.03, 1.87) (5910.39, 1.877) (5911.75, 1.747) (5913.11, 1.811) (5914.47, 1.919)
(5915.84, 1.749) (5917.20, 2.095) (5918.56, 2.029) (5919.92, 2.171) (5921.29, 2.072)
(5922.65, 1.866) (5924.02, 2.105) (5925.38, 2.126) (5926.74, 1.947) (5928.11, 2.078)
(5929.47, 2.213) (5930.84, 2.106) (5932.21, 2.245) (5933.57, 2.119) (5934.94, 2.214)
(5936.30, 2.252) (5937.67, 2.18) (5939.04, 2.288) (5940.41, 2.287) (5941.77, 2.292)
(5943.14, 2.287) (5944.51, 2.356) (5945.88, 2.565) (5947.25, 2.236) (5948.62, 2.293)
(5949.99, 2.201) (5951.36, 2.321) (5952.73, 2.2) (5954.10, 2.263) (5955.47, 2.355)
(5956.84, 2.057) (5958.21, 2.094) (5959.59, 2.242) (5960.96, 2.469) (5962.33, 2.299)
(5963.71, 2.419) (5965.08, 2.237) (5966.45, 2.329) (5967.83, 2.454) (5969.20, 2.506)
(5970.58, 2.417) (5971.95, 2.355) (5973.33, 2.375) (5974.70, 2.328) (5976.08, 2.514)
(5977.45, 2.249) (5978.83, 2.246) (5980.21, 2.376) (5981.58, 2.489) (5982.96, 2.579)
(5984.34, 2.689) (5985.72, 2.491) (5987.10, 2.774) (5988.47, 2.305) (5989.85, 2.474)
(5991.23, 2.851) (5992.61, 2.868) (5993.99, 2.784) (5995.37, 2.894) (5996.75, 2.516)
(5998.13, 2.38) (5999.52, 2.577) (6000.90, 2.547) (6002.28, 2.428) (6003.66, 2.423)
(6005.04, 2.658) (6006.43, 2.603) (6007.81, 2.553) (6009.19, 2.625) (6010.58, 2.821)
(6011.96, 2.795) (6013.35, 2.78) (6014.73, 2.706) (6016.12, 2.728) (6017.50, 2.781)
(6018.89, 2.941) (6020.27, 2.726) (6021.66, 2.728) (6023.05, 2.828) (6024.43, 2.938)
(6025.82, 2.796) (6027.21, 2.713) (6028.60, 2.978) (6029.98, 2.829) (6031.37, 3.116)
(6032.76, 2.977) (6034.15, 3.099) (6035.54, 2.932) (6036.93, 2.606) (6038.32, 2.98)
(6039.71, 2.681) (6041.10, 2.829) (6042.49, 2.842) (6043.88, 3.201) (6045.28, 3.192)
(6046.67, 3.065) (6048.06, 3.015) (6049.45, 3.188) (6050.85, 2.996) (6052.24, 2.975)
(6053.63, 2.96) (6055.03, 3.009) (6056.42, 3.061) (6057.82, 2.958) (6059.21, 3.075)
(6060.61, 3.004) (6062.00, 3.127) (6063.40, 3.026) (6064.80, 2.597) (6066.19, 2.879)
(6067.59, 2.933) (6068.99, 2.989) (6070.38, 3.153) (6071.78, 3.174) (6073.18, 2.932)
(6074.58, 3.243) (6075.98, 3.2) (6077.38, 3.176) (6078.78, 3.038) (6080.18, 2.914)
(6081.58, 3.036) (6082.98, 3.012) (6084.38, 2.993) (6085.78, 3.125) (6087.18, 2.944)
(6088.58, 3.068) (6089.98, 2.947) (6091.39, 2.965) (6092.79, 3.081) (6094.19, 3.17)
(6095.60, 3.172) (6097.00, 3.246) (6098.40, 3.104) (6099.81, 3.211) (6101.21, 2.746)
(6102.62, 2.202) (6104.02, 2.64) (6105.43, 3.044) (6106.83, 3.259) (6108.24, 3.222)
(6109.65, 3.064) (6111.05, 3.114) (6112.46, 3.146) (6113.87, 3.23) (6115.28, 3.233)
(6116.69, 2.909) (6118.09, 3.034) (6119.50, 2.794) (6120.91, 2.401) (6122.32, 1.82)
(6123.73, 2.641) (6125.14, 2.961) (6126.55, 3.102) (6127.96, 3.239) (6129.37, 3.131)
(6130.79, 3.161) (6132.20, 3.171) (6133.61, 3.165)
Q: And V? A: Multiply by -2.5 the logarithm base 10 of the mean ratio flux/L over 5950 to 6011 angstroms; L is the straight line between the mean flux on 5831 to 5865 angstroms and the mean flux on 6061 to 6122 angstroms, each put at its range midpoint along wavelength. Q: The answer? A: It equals 0.15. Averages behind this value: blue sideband 2.58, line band 2.46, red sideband 3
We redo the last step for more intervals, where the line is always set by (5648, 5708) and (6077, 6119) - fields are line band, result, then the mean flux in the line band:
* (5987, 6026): 0.10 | 2.68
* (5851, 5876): 0.25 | 2.22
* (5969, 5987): 0.19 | 2.44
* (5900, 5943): 0.40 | 1.96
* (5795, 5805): -0.15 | 3.13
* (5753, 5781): -0.07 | 2.85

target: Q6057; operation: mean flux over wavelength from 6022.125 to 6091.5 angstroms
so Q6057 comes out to 2.99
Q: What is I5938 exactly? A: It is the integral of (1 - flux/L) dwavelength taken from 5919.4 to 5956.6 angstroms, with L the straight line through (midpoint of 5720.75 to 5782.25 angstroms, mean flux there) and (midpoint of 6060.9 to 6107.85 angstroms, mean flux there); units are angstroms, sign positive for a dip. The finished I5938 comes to 9.1 angstroms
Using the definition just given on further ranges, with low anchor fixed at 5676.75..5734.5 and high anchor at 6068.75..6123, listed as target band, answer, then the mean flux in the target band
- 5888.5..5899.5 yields 8.82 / 0.562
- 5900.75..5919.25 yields 7.13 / 1.75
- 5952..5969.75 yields 3.60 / 2.3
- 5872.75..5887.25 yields 6.54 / 1.55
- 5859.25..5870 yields 1.88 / 2.32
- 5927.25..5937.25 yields 2.41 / 2.17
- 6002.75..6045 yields 1.83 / 2.81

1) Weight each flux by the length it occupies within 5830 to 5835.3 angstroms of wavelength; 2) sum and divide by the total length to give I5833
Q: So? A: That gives 2.99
